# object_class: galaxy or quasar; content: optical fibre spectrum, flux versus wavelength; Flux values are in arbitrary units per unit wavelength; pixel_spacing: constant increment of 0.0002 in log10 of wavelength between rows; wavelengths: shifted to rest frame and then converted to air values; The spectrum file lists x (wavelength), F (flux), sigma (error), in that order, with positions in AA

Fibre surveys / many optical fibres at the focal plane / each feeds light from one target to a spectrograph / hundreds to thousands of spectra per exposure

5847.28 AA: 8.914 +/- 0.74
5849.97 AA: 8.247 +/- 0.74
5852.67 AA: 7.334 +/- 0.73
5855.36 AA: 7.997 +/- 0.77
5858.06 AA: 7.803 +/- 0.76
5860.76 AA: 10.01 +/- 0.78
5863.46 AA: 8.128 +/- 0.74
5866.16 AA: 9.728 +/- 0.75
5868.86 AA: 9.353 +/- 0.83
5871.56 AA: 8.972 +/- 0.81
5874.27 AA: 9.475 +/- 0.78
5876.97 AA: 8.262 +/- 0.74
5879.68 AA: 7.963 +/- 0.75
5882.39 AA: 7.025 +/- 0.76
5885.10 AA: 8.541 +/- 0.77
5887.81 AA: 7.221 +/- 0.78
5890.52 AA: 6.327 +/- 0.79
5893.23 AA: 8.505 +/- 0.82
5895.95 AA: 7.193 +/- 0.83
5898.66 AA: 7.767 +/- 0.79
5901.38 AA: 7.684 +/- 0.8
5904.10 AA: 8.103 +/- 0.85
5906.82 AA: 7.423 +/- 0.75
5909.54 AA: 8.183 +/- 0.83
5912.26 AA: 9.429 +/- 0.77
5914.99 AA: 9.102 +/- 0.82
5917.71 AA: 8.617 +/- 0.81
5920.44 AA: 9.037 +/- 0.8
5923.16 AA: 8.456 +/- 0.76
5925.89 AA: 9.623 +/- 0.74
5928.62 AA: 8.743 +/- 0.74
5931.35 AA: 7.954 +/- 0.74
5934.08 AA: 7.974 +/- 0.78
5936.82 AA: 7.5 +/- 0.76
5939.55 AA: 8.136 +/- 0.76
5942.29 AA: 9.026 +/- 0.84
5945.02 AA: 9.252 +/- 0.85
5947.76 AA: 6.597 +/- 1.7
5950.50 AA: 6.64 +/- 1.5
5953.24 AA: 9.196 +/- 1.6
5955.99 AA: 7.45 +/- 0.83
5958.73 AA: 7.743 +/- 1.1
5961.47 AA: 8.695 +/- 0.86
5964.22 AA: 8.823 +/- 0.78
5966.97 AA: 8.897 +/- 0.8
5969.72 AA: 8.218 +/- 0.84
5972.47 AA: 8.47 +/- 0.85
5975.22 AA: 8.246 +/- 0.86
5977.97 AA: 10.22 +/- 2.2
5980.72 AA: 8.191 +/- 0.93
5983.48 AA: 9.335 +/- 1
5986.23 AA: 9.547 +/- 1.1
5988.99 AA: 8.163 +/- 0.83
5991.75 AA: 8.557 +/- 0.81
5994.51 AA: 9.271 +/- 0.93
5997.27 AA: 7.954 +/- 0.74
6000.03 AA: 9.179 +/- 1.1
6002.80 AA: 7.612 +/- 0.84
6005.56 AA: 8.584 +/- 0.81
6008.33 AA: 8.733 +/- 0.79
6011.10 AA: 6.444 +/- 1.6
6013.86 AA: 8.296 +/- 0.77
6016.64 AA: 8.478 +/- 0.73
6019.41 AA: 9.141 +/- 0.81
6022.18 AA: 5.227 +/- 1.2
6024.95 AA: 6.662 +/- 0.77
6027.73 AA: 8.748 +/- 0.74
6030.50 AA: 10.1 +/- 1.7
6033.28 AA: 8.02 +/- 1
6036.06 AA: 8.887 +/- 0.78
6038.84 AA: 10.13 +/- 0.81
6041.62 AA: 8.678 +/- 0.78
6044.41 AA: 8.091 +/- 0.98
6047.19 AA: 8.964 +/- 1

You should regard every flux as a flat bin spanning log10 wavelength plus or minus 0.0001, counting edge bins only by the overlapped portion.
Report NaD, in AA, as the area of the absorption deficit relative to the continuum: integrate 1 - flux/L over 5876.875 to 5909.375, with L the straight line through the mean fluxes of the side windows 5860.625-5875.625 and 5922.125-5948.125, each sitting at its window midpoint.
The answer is 4.5 AA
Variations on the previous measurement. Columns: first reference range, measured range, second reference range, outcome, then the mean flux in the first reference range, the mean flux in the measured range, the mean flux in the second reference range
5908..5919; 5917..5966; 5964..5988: 3.0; 8.81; 8.3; 8.87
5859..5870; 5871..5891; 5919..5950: 2.3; 9.25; 8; 8.34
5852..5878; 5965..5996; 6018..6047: -1.2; 8.75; 8.83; 8.4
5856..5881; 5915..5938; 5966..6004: 0.6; 8.83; 8.53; 8.71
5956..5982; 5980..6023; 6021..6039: 0.1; 8.55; 8.33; 8.16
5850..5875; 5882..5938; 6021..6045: 3.0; 8.71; 8.14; 8.32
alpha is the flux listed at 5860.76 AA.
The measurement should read 10.01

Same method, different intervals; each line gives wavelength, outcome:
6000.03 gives 9.179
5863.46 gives 8.128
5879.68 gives 7.963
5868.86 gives 9.353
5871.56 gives 8.972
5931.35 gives 7.954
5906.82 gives 7.423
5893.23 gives 8.505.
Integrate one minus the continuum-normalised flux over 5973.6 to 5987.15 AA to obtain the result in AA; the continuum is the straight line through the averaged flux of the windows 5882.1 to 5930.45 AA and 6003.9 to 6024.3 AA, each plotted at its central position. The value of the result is -2.0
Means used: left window 8.19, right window 7.8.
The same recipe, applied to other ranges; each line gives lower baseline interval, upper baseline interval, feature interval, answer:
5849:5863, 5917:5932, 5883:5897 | 1.6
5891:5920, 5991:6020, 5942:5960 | 0.7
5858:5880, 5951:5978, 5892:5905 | 1.4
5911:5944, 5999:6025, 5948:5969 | 0.6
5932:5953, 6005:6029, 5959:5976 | -1.3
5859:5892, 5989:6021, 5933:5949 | 0.5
